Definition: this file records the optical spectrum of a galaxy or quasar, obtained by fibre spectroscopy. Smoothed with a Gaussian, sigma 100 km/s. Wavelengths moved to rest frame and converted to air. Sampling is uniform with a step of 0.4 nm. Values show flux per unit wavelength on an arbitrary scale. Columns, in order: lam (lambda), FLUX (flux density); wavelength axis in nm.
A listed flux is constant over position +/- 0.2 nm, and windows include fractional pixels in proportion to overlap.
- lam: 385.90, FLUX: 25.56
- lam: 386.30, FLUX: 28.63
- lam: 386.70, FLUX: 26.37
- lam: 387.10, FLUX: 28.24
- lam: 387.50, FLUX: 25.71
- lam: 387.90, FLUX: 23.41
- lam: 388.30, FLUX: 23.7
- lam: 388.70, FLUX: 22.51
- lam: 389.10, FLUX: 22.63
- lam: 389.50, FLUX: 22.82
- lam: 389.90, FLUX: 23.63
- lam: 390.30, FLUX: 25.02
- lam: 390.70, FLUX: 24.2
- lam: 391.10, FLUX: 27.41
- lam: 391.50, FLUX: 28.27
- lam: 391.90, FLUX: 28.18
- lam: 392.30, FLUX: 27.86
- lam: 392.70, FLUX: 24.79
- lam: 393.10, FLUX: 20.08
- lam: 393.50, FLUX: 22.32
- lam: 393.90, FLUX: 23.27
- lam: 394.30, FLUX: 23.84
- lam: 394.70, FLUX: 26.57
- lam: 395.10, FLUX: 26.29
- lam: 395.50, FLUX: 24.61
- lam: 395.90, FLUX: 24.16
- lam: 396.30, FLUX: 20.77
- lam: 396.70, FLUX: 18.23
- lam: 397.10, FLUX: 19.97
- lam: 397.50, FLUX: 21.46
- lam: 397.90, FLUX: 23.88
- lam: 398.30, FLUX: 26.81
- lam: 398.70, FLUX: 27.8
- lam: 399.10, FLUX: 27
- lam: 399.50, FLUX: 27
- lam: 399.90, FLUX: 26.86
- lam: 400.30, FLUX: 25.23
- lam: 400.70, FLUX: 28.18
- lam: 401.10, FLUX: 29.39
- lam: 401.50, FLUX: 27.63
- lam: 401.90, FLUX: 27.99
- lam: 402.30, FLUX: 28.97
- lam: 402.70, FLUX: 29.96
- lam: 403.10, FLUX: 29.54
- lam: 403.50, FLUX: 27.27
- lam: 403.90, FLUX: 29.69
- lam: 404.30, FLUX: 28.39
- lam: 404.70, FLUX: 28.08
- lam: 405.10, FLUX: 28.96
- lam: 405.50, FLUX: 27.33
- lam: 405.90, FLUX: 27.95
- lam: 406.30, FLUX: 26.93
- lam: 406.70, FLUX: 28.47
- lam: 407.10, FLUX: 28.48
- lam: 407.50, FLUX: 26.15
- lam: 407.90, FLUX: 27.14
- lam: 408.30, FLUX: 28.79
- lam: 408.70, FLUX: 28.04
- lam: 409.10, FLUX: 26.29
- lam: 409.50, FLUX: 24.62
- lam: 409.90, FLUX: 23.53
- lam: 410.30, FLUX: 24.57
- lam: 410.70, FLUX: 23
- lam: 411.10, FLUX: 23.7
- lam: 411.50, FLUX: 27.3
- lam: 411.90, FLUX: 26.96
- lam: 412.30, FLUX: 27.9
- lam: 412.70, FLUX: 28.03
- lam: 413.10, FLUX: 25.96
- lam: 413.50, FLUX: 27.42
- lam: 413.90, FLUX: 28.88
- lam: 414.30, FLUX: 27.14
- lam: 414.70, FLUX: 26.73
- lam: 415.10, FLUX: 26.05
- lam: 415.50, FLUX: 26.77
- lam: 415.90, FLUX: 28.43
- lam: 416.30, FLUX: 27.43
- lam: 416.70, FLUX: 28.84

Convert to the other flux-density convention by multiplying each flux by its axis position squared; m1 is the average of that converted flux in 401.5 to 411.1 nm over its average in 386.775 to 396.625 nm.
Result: 1.20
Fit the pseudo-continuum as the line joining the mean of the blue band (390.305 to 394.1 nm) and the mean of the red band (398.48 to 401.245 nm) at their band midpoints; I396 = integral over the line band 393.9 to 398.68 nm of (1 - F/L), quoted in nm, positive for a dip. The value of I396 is 0.51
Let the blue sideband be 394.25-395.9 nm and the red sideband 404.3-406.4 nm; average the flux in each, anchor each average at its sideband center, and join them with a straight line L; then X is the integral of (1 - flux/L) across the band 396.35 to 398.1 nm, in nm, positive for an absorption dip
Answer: 0.338 nm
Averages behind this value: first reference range 25.3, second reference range 27.9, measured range 20.9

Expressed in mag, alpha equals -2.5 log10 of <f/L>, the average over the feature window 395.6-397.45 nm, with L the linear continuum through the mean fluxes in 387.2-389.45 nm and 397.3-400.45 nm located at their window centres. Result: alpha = 0.200 mag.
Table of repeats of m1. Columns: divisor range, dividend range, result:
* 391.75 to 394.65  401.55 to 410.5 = 1.21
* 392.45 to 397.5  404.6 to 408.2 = 1.28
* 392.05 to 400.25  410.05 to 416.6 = 1.20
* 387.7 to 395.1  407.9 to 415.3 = 1.19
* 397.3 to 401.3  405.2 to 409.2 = 1.09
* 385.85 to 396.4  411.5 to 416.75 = 1.23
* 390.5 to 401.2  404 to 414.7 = 1.15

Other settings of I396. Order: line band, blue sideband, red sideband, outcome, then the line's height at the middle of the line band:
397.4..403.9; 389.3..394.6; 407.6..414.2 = -0.464 nm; 25.5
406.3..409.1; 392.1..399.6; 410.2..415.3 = -0.211 nm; 25.7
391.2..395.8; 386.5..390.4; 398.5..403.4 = 0.121 nm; 25.8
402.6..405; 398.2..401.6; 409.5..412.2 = -0.209 nm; 26.5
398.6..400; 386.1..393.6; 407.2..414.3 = -0.079 nm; 25.7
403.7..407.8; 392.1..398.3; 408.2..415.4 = -0.451 nm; 25.3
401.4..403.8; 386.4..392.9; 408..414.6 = -0.247 nm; 26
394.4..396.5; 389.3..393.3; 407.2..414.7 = 0.085 nm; 25.5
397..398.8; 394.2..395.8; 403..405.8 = 0.158 nm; 26.3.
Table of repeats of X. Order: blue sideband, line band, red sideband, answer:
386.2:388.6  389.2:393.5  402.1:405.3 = 0.24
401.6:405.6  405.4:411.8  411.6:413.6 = 0.34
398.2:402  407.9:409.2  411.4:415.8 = -0.02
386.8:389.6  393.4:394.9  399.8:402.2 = 0.10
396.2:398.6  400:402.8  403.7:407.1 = -0.32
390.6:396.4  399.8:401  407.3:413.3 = -0.07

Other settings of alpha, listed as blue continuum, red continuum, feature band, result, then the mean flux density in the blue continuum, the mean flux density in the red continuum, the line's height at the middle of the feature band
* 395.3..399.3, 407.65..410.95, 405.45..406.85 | -0.105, 23.5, 25.7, 25.1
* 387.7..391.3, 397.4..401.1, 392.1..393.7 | 0.044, 23.9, 26.3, 24.8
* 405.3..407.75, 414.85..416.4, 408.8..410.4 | 0.101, 27.5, 27.1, 27.4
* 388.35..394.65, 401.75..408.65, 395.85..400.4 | 0.098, 24.5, 28.2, 26.3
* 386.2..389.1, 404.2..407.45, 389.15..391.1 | 0.061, 25.2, 28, 25.6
